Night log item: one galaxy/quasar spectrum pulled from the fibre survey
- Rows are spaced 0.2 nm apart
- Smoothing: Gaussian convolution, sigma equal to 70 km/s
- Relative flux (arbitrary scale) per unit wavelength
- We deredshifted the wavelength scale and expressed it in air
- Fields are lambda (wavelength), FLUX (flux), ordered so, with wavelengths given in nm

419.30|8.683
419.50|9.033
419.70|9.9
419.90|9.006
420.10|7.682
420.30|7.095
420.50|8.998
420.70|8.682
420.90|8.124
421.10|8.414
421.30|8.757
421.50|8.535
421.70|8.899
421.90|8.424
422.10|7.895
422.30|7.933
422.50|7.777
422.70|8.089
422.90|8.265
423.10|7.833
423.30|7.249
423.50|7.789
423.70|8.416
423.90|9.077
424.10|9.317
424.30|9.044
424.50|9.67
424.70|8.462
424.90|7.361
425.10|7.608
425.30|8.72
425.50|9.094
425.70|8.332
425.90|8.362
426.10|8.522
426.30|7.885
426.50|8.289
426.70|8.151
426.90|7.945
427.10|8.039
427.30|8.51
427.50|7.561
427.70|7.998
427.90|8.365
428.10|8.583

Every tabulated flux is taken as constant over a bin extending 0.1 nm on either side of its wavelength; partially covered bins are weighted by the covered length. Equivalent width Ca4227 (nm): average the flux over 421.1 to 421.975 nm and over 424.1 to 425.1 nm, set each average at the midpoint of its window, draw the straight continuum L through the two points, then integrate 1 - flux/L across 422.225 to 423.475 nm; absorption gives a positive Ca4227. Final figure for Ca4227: 0.11 nm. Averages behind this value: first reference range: 8.63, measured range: 7.85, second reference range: 8.6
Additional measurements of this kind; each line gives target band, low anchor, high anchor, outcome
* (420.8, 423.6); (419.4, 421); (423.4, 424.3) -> 0.160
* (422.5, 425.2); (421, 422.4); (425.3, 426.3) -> 0.053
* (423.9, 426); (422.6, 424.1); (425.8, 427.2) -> -0.114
